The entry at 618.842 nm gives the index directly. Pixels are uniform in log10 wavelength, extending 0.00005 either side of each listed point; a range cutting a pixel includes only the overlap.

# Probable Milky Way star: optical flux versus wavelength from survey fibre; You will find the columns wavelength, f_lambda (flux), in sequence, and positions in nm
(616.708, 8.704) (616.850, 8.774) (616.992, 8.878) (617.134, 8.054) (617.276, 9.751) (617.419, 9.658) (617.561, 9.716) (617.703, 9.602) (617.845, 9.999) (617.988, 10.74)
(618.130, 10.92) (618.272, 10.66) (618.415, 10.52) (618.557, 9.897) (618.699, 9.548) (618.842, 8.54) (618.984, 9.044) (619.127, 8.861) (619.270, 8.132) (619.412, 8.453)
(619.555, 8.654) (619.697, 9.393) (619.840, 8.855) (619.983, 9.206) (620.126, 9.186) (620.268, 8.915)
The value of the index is 8.54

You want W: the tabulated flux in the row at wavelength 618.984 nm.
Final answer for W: 9.044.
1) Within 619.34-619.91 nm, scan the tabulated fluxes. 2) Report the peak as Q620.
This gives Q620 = 9.393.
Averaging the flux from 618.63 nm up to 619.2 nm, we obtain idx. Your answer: 8.98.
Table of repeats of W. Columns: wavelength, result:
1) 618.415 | 10.52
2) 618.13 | 10.92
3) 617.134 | 8.054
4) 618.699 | 9.548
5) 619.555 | 8.654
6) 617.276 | 9.751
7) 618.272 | 10.66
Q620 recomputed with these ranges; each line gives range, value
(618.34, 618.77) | 10.52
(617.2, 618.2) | 10.92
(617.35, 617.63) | 9.716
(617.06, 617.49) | 9.751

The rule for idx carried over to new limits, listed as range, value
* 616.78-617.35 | 8.86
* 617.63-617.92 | 9.8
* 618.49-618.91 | 9.33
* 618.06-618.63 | 10.5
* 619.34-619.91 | 8.85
